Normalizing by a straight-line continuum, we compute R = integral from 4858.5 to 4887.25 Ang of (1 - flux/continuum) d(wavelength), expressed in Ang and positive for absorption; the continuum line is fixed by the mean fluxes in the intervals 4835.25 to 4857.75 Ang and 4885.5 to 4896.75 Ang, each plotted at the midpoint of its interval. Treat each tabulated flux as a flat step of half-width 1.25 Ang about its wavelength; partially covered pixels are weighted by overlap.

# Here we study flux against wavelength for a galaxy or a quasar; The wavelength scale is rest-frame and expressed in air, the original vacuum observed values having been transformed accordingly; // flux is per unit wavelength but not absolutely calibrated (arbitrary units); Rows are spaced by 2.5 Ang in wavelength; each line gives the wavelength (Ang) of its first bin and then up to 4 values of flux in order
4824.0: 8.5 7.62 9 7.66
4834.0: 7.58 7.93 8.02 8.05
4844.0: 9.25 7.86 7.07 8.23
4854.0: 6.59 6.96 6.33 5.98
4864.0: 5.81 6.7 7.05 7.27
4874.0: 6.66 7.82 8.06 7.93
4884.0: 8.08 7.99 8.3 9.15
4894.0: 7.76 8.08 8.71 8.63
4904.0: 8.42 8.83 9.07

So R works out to 3.3 Ang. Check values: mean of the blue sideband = 7.77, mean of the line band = 7.15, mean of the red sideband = 8.28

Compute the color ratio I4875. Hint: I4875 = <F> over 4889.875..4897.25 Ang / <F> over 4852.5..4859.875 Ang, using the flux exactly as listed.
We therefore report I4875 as 1.25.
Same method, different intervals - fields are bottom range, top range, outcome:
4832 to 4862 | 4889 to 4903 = 1.12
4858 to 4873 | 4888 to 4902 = 1.29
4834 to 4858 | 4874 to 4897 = 1.04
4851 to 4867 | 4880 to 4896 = 1.24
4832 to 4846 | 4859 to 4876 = 0.81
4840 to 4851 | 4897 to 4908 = 1.07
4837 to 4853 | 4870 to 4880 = 0.92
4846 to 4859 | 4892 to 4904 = 1.16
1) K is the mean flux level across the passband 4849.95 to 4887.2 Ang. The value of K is 7.15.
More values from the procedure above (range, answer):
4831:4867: 7.34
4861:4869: 6.32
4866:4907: 7.97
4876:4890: 8.04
